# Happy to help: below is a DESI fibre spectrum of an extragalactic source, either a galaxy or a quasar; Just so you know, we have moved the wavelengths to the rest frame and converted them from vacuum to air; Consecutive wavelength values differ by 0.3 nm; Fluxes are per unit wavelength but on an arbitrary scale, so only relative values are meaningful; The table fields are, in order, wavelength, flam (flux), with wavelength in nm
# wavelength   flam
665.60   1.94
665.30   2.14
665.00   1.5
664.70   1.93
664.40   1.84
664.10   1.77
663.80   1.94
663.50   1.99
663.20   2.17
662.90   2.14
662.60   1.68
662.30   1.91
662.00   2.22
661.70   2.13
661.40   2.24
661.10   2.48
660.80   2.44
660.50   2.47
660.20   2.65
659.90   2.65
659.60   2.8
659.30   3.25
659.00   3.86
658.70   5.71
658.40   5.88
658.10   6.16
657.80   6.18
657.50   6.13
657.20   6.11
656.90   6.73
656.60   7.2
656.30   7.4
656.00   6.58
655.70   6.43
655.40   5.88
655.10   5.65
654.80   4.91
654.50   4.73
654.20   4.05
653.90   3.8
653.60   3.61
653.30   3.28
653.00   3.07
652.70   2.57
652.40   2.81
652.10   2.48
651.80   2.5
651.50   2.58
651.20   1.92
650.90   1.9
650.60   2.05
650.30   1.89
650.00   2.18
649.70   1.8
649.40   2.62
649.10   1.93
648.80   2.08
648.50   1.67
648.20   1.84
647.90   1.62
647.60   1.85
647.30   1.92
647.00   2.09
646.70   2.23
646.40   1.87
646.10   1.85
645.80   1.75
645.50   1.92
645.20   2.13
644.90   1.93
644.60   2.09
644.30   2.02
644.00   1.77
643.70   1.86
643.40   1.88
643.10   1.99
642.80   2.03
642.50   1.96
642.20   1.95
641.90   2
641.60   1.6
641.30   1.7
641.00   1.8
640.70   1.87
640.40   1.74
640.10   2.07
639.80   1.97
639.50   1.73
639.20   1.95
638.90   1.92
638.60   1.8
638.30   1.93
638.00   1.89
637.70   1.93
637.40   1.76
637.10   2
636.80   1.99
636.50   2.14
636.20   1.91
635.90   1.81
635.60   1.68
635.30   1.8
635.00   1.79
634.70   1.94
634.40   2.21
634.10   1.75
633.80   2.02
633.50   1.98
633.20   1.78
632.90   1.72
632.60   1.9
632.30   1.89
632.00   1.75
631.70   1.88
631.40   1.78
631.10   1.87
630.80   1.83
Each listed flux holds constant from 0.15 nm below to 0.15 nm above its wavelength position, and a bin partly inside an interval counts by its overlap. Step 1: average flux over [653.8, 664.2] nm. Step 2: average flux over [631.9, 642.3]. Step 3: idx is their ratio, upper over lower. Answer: 2.17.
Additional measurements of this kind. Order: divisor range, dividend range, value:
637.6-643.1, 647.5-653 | 1.14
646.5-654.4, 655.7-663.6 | 1.67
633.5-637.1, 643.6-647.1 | 1.02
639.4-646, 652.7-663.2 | 2.21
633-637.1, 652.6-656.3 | 2.46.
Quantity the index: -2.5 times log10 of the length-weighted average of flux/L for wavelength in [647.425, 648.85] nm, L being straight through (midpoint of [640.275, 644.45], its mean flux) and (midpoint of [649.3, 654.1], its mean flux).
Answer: 0.274 mag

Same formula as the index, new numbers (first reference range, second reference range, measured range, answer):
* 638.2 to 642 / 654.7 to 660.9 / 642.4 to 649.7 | 0.43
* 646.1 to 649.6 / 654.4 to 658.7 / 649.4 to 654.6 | 0.41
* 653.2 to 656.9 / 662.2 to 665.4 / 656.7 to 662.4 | -0.05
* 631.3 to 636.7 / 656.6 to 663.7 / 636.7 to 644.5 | 0.22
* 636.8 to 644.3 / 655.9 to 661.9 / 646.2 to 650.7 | 0.46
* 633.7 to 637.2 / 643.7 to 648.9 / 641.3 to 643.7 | 0.01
